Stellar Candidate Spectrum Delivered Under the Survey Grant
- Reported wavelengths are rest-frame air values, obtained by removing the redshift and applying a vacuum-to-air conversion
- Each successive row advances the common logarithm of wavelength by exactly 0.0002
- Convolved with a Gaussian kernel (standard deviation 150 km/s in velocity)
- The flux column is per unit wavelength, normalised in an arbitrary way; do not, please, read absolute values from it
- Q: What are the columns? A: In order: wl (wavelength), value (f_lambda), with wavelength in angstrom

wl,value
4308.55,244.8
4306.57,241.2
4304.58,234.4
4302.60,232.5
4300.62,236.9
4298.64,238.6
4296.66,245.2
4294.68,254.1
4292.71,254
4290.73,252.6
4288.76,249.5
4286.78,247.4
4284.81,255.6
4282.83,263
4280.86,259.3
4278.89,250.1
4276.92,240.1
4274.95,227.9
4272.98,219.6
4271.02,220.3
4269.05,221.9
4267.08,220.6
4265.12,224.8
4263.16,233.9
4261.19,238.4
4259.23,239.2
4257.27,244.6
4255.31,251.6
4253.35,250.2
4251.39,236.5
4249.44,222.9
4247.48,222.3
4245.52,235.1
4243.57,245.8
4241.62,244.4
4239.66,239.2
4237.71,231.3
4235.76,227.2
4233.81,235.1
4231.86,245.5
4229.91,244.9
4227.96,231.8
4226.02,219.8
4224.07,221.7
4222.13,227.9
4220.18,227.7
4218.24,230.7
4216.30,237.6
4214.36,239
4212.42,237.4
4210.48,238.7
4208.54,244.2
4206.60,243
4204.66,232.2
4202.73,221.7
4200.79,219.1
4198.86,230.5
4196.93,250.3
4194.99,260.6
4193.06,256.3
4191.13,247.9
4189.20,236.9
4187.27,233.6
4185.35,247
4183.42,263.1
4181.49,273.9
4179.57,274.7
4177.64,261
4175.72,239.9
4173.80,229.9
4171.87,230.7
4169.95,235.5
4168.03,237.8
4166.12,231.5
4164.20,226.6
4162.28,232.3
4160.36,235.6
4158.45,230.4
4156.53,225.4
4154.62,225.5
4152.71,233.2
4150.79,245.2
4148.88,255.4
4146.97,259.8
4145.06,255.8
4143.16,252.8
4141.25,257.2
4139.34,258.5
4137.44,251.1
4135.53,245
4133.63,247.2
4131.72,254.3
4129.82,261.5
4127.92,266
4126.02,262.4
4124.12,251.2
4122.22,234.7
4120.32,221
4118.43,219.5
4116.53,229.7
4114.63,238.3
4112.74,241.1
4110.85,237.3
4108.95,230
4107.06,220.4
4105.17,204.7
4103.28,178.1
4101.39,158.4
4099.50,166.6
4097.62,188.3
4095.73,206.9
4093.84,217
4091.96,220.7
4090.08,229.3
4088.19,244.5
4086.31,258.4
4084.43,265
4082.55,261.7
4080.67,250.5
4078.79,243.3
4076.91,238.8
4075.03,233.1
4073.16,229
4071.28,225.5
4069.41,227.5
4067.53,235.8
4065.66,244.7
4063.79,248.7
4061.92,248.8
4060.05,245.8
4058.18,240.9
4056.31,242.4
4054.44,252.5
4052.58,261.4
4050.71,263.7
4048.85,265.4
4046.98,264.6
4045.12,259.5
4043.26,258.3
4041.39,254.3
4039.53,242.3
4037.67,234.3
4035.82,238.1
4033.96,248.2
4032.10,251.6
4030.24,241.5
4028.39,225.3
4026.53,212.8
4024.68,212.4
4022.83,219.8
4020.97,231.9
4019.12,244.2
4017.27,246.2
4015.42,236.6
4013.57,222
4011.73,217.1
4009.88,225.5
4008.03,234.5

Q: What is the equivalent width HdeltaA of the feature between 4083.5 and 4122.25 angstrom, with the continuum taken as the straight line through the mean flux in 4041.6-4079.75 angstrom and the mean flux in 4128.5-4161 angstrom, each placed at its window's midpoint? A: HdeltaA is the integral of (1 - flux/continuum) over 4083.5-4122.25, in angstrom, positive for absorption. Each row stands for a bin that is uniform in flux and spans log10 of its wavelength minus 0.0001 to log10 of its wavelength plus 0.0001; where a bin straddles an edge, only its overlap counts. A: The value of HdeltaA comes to 4.34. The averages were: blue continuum 247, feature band 219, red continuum 247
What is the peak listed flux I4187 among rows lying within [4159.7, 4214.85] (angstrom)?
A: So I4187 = 274.7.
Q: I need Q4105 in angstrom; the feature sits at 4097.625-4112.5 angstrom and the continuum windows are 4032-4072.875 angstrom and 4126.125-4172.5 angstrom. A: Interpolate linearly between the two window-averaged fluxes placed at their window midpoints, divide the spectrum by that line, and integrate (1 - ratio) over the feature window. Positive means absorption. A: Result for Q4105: 2.73 angstrom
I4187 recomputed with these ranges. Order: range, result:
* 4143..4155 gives 259.8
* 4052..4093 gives 265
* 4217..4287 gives 263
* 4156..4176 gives 239.9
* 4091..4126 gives 251.2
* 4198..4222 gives 244.2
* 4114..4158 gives 266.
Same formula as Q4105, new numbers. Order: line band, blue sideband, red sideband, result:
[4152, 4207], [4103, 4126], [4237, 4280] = -2.14 angstrom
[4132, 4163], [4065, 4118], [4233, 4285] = -2.07 angstrom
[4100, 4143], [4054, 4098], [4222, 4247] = 0.42 angstrom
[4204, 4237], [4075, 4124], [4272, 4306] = 0.43 angstrom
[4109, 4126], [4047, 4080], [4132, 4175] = 0.50 angstrom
